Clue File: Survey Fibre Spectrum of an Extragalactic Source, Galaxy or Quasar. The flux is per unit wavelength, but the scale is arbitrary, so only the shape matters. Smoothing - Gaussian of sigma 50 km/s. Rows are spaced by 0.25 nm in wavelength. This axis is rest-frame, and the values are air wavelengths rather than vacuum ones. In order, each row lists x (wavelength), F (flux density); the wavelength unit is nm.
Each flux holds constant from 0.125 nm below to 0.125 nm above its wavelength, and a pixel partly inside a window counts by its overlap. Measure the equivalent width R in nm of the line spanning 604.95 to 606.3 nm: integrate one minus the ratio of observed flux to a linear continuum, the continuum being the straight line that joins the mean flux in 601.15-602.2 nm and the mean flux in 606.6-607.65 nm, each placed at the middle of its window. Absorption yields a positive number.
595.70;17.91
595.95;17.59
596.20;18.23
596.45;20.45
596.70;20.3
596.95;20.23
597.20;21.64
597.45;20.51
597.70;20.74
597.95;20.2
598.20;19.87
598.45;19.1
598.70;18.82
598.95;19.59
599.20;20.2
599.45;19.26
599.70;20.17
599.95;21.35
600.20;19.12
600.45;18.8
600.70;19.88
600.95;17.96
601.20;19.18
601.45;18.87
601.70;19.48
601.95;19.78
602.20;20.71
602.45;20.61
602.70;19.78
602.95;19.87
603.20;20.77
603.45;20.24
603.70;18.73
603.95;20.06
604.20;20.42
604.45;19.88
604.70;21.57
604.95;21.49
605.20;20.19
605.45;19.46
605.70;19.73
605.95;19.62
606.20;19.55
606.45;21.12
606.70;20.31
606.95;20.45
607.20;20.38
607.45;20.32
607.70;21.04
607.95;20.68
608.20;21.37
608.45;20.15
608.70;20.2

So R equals 0.019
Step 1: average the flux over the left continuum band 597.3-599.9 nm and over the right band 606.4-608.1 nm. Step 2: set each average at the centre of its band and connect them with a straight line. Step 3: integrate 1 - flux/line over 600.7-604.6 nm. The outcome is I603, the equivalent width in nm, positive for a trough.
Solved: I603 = 0.09 nm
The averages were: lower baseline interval 19.9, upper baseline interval 20.6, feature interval 19.8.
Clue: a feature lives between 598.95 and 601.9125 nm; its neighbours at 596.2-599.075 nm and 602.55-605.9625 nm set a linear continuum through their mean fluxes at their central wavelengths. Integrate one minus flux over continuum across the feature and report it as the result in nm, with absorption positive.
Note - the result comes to 0.09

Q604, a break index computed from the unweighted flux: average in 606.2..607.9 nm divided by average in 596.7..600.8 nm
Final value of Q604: 1.0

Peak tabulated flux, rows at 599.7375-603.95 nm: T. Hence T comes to 21.35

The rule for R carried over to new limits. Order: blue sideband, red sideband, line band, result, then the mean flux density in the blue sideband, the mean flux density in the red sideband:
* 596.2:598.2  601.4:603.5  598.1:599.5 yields 0.056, 20.4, 20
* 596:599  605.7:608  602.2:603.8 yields 0.007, 19.9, 20.3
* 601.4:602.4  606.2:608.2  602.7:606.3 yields 0.018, 19.8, 20.6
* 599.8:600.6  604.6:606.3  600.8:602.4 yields 0.040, 19.8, 20.2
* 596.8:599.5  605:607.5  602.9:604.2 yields 0.008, 20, 20.1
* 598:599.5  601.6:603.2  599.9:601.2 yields 0.034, 19.5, 20.1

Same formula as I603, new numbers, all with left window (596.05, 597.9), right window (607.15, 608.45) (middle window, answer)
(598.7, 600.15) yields 0.03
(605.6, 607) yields 0.04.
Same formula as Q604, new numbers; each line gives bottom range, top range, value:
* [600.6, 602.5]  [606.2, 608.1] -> 1.05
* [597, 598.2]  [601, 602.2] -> 0.94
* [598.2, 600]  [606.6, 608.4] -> 1.05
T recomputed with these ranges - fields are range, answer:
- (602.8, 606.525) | 21.57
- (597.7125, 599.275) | 20.2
